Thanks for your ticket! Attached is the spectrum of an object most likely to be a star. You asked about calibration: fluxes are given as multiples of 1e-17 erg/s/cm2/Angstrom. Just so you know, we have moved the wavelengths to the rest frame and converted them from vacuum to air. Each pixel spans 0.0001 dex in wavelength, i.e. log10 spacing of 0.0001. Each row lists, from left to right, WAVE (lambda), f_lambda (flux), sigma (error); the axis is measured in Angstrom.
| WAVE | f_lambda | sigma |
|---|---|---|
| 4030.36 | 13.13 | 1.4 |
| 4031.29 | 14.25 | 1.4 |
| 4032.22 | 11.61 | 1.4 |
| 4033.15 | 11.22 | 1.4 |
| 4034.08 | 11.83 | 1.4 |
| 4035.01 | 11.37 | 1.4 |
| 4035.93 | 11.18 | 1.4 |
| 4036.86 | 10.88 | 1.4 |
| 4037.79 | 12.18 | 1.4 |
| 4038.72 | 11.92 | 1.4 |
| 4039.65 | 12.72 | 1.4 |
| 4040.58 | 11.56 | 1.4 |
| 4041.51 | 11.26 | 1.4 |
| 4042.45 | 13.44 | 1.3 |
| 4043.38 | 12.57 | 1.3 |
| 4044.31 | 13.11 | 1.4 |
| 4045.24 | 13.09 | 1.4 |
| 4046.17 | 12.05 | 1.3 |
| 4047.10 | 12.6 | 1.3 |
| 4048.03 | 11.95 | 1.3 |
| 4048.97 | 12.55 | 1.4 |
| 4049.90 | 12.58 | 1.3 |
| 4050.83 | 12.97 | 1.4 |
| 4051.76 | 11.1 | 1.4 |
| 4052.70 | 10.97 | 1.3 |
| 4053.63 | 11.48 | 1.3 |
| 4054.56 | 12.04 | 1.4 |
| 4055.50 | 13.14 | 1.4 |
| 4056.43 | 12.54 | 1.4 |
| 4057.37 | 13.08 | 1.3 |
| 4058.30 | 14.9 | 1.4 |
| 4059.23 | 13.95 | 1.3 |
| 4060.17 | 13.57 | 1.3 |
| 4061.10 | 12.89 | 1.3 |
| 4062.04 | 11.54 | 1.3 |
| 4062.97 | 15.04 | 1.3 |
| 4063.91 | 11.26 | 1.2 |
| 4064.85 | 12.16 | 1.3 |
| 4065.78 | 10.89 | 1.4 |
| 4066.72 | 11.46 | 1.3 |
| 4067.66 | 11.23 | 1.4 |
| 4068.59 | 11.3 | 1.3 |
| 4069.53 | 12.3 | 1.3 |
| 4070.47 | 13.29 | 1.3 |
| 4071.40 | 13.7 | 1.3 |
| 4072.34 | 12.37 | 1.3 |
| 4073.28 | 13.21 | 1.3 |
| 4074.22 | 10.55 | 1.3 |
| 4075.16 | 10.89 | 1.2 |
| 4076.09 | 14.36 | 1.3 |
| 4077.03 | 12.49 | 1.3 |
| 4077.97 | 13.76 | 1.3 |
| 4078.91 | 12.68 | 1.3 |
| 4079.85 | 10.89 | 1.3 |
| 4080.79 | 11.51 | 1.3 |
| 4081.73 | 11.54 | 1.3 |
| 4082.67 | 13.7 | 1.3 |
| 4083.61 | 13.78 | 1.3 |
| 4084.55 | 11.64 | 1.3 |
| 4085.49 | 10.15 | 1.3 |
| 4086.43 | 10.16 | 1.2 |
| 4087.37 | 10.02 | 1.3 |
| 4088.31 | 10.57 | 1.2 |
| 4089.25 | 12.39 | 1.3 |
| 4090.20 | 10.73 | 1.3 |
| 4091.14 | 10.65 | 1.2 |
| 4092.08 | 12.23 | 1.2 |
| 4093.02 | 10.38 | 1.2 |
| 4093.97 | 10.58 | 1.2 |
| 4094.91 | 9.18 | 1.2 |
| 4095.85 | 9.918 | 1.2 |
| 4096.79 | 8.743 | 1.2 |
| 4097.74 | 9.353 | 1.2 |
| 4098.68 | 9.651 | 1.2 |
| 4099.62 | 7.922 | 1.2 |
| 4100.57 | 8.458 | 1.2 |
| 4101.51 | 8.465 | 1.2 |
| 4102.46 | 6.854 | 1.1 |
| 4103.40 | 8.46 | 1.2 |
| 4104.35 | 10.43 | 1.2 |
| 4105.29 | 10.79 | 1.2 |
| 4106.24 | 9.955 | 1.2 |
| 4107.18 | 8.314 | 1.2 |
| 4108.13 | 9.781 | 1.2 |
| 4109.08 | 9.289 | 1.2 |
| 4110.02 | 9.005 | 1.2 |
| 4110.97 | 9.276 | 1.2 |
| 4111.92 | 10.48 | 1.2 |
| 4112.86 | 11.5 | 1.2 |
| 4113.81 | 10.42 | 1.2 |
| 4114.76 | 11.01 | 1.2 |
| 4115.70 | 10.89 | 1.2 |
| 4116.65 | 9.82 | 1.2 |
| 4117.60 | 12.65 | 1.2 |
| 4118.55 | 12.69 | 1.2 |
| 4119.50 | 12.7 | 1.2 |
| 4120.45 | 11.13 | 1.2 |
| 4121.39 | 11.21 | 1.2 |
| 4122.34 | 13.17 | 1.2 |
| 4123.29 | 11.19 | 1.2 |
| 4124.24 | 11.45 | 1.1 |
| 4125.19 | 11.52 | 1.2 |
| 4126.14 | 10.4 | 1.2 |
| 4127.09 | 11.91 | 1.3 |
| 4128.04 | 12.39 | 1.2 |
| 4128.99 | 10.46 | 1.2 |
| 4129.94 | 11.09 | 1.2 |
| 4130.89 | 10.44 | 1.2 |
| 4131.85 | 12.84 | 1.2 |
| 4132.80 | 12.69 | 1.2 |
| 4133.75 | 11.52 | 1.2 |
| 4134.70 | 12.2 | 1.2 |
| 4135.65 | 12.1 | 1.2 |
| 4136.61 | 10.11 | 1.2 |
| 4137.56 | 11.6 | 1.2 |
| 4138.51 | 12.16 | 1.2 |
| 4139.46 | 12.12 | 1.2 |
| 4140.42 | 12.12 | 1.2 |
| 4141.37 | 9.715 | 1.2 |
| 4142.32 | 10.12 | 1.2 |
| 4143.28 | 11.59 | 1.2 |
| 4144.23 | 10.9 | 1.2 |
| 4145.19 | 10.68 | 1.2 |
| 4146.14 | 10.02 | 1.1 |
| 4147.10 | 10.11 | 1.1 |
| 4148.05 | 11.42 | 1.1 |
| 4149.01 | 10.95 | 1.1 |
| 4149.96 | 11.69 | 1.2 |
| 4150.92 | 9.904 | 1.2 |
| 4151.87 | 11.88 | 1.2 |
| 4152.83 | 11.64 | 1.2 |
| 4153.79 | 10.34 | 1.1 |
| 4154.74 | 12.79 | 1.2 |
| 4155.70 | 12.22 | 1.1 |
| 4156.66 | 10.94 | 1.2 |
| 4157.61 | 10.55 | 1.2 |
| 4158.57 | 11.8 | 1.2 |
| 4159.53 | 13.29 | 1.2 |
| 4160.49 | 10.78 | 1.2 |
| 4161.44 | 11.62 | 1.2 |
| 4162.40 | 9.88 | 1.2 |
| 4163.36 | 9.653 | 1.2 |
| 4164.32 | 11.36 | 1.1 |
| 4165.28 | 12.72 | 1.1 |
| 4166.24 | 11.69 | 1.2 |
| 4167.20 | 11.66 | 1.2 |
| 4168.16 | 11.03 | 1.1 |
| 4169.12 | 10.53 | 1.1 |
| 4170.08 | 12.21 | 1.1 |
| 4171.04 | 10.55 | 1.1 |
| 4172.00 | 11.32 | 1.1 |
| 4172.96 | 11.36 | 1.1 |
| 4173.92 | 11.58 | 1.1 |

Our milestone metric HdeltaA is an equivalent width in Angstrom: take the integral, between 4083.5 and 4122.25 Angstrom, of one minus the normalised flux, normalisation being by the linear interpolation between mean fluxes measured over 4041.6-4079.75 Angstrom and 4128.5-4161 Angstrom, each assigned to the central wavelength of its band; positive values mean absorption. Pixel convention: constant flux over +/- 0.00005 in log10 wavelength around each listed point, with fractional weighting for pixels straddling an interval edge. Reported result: 5.3 Angstrom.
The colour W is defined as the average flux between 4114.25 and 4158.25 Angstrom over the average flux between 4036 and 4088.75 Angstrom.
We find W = 0.93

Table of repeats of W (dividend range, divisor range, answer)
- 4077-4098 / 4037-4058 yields 0.91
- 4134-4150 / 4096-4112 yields 1.22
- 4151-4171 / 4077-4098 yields 1.02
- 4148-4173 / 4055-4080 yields 0.90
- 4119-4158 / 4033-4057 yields 0.94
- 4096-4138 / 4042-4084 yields 0.85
